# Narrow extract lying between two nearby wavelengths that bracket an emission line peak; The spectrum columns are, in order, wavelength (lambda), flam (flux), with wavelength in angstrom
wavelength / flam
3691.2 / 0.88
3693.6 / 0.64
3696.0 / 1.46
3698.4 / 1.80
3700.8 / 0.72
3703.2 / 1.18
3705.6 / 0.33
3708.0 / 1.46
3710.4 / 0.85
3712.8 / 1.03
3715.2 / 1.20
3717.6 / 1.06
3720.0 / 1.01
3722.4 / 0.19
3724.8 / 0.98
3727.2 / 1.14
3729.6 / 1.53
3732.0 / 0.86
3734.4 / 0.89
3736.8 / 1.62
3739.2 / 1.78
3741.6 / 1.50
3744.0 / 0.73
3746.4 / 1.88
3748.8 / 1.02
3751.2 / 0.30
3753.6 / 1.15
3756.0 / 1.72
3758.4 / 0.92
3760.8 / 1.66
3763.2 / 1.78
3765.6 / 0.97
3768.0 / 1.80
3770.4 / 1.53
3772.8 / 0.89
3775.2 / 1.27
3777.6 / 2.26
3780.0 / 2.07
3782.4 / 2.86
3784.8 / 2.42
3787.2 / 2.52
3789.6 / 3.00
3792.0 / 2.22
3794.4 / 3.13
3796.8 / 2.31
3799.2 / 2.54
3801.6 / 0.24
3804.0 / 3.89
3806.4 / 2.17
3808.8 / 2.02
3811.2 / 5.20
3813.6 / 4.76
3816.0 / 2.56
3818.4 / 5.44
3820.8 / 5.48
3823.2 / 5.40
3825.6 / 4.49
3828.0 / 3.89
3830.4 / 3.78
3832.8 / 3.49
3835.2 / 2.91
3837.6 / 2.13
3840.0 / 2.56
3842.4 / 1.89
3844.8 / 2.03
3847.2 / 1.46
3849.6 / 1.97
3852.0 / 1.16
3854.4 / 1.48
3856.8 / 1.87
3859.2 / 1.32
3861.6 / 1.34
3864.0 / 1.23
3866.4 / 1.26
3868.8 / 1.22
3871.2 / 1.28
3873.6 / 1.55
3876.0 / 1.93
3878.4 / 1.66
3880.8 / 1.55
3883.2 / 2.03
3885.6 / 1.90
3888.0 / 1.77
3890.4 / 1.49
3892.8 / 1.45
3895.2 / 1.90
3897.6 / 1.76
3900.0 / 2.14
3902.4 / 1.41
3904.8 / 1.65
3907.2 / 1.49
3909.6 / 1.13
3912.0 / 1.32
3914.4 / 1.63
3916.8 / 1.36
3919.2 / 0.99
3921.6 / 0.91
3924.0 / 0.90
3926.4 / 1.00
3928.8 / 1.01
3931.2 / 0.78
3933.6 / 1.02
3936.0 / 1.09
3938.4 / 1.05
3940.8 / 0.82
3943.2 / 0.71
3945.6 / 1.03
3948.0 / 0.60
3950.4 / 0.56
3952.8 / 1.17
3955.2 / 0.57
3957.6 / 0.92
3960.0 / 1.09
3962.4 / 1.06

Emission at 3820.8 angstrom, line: Lyman alpha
